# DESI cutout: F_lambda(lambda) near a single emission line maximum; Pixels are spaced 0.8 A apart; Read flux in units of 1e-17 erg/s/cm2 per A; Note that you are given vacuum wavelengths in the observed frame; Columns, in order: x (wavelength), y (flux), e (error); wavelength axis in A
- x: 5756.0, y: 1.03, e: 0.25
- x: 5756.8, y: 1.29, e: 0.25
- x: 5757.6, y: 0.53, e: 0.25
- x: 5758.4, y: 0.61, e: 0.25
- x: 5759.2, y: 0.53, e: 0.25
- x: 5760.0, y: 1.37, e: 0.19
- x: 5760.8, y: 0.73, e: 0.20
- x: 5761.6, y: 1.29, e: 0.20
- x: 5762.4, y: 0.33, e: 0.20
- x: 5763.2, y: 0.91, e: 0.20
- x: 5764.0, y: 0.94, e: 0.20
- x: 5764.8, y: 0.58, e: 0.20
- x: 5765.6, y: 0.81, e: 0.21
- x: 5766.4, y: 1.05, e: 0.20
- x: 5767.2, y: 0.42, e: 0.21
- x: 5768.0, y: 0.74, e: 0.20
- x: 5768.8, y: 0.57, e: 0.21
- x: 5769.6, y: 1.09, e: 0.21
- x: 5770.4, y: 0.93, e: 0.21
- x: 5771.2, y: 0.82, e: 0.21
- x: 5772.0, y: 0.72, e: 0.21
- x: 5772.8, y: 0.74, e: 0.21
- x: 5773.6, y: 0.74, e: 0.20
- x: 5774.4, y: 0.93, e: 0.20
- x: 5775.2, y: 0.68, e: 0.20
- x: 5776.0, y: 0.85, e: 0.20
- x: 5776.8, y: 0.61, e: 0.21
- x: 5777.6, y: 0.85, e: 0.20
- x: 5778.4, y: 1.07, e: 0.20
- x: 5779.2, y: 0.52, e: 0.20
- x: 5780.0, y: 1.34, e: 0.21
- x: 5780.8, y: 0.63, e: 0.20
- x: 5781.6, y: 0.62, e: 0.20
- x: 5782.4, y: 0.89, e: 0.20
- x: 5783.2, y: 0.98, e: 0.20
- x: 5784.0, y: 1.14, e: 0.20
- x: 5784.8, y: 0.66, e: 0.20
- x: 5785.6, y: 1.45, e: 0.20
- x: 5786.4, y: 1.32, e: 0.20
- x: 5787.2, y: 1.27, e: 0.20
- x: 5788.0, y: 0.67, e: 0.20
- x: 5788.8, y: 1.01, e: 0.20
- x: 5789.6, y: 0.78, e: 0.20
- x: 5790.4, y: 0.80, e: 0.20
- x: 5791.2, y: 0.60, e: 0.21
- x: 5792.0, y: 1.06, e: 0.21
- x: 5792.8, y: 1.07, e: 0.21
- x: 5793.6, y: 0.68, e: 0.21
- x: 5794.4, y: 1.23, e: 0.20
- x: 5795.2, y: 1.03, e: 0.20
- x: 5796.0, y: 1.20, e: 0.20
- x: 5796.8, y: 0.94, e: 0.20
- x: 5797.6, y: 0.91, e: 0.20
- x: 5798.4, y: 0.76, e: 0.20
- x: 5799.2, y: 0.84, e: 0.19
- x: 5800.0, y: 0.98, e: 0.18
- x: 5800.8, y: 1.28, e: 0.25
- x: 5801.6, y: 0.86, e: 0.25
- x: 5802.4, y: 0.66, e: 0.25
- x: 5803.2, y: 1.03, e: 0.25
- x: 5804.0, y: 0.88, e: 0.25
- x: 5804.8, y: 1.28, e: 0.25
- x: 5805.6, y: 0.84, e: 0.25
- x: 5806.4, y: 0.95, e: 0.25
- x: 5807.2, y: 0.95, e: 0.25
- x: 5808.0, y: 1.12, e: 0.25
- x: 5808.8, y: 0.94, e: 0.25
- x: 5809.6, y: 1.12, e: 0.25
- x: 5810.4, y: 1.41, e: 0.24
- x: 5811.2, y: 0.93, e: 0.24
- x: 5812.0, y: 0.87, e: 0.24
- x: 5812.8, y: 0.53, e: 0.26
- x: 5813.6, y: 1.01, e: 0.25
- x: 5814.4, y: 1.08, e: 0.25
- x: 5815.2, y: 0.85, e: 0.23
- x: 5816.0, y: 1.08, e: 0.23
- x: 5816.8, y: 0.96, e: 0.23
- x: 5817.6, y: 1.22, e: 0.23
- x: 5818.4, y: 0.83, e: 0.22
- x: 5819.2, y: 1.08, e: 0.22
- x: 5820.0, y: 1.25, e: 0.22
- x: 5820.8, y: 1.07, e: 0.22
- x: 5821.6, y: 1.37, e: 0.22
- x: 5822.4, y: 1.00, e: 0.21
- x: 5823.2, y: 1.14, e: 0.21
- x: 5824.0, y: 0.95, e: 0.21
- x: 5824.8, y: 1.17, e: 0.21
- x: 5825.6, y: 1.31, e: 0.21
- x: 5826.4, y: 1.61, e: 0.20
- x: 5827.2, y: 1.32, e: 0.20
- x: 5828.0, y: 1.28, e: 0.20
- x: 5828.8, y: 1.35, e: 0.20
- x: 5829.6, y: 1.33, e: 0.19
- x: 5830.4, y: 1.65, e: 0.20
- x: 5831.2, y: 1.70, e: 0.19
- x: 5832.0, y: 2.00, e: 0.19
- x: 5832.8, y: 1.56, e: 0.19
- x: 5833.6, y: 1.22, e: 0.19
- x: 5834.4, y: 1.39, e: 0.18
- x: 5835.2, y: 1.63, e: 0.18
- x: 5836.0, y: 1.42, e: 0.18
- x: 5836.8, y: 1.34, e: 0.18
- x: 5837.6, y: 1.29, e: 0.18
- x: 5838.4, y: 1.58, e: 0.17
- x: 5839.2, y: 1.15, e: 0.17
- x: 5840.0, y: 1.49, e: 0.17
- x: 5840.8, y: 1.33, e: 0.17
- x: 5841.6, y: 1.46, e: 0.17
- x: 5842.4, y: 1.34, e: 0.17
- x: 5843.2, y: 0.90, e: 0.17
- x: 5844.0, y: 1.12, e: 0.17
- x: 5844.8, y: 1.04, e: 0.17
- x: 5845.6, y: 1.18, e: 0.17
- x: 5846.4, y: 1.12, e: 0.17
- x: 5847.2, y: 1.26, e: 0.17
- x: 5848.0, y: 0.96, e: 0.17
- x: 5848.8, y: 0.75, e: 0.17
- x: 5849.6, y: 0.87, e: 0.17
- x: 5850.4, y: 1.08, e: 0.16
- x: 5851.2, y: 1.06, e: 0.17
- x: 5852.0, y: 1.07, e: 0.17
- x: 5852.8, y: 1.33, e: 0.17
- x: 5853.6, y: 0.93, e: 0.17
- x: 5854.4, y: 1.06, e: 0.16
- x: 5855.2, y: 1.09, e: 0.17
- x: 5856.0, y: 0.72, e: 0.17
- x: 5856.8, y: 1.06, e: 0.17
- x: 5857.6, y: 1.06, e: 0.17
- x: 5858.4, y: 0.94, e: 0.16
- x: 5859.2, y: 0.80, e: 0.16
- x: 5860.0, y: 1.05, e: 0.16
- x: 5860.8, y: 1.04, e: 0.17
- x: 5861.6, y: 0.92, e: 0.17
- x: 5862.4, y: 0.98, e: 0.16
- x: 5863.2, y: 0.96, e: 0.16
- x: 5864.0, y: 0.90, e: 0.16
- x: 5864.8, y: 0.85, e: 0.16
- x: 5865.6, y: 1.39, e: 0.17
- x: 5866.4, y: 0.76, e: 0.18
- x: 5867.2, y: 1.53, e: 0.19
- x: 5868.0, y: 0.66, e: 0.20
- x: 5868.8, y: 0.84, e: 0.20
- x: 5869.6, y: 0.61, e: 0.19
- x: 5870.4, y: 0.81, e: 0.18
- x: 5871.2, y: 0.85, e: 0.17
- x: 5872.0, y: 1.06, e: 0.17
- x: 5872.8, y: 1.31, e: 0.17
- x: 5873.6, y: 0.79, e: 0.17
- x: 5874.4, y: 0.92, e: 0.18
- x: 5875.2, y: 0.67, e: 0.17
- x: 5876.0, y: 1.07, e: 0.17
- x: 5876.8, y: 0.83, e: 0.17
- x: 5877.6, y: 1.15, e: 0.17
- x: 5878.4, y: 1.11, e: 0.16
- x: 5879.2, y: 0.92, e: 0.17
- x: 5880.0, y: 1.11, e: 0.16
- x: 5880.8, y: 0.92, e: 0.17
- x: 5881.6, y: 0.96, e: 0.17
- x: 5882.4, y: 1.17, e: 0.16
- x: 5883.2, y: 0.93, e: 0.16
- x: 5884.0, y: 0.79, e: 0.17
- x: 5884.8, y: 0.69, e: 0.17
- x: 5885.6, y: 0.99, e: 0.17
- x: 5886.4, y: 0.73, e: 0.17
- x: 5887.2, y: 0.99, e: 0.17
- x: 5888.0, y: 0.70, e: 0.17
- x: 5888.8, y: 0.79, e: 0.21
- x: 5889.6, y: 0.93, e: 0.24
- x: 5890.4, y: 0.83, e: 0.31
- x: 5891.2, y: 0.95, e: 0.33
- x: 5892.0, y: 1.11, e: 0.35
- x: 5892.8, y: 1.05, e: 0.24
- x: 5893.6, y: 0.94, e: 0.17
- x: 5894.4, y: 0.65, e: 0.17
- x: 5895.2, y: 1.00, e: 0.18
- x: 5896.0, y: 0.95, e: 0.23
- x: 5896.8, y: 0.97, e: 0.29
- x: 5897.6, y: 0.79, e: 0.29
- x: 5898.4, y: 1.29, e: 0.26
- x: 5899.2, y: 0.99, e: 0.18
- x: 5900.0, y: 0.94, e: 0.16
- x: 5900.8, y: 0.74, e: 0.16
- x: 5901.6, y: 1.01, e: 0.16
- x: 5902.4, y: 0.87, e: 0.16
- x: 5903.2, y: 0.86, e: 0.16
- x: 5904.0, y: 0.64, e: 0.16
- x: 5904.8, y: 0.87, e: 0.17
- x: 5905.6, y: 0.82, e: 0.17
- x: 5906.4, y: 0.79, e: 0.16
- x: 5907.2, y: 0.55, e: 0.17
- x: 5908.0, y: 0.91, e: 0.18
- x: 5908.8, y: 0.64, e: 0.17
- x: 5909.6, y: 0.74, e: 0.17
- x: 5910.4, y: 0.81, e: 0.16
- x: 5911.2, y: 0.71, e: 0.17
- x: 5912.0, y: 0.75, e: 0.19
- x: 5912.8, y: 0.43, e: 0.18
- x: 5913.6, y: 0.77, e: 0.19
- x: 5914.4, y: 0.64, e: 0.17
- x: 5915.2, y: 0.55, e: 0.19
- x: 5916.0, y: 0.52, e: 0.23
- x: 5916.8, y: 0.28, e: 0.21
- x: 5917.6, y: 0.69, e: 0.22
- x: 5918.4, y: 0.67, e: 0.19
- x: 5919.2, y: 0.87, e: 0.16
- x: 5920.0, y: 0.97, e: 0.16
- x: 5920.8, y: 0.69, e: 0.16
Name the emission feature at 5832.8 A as C III] 1909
